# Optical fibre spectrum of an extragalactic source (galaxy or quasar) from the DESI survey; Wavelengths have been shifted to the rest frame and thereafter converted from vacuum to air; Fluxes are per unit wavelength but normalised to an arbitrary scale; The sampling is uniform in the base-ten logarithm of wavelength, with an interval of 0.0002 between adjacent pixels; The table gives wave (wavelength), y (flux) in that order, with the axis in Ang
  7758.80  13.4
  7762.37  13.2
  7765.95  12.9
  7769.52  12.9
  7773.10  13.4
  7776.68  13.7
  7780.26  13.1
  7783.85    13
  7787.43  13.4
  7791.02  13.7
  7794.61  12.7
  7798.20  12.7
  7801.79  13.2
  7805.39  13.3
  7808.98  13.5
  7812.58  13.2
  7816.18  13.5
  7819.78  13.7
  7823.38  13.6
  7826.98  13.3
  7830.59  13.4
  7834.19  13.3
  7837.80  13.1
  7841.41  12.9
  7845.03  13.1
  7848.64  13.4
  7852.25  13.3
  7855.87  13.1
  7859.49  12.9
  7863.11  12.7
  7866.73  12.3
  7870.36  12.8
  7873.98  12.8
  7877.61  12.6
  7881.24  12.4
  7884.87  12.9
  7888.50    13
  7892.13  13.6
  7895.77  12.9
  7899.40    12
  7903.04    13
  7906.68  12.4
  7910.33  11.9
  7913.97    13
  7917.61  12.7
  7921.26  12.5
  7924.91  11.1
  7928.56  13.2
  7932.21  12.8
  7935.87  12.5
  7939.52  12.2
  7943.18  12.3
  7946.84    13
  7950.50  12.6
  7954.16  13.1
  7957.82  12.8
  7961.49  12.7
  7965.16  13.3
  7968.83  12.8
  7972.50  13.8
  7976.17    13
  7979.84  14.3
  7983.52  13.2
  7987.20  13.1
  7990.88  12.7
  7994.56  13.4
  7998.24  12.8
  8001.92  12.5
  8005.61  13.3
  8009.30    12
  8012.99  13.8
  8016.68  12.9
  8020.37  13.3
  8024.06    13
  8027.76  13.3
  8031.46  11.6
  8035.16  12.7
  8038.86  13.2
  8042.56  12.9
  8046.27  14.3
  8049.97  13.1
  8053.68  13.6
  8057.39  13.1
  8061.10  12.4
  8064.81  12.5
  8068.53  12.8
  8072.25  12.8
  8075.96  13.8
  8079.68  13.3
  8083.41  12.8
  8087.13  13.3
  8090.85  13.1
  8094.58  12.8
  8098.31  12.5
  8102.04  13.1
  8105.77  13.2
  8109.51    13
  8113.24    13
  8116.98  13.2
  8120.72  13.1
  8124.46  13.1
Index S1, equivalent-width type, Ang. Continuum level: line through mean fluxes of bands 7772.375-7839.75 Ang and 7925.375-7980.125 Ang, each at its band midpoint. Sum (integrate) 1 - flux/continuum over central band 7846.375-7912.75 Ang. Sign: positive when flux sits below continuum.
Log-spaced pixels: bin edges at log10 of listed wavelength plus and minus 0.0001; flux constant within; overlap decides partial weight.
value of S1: 1.6 Ang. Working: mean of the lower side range 13.3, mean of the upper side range 12.9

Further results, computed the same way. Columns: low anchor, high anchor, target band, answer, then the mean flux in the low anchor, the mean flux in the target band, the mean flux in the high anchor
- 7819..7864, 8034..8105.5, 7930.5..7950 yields 0.87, 13.2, 12.6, 13.1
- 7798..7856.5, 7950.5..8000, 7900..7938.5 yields 2.06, 13.3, 12.5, 13.1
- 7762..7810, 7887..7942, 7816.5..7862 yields -1.13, 13.2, 13.3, 12.6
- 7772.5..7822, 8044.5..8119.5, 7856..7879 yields 0.91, 13.3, 12.7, 13.1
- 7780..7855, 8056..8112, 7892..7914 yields 0.96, 13.3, 12.6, 13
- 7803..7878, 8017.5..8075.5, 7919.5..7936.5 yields 0.86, 13.1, 12.4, 13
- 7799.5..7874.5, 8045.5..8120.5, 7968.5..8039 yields 0.34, 13.2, 13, 13.1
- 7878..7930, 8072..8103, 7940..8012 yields -1.06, 12.6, 13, 13.1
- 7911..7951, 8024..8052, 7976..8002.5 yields -0.78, 12.5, 13.2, 13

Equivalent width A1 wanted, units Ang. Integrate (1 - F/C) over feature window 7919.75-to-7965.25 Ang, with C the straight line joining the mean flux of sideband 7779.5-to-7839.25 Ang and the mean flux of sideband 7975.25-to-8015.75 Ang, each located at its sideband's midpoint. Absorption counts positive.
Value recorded 1.9 Ang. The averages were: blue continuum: 13.3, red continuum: 13.1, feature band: 12.6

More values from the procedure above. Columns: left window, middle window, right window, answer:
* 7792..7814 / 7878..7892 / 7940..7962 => 0.1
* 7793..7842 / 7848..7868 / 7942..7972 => 0.3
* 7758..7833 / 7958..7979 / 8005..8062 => -0.1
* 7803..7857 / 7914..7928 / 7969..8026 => 1.0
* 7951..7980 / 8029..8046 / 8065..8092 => 0.4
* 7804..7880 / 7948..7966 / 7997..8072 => 0.2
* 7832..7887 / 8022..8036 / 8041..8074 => 0.4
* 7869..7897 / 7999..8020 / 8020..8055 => 0.2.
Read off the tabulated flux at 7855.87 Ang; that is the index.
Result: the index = 13.1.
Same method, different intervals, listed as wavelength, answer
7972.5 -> 13.8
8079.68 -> 13.3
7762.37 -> 13.2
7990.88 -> 12.7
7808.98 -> 13.5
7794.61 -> 12.7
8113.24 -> 13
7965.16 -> 13.3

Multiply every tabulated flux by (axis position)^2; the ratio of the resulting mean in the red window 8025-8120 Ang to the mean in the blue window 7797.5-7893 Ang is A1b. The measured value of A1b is 1.05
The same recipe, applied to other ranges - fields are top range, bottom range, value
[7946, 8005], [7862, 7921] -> 1.05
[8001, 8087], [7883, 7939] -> 1.07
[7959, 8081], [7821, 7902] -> 1.05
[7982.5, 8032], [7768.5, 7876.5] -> 1.03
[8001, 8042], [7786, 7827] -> 1.02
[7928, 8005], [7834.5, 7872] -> 1.03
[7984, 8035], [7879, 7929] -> 1.05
